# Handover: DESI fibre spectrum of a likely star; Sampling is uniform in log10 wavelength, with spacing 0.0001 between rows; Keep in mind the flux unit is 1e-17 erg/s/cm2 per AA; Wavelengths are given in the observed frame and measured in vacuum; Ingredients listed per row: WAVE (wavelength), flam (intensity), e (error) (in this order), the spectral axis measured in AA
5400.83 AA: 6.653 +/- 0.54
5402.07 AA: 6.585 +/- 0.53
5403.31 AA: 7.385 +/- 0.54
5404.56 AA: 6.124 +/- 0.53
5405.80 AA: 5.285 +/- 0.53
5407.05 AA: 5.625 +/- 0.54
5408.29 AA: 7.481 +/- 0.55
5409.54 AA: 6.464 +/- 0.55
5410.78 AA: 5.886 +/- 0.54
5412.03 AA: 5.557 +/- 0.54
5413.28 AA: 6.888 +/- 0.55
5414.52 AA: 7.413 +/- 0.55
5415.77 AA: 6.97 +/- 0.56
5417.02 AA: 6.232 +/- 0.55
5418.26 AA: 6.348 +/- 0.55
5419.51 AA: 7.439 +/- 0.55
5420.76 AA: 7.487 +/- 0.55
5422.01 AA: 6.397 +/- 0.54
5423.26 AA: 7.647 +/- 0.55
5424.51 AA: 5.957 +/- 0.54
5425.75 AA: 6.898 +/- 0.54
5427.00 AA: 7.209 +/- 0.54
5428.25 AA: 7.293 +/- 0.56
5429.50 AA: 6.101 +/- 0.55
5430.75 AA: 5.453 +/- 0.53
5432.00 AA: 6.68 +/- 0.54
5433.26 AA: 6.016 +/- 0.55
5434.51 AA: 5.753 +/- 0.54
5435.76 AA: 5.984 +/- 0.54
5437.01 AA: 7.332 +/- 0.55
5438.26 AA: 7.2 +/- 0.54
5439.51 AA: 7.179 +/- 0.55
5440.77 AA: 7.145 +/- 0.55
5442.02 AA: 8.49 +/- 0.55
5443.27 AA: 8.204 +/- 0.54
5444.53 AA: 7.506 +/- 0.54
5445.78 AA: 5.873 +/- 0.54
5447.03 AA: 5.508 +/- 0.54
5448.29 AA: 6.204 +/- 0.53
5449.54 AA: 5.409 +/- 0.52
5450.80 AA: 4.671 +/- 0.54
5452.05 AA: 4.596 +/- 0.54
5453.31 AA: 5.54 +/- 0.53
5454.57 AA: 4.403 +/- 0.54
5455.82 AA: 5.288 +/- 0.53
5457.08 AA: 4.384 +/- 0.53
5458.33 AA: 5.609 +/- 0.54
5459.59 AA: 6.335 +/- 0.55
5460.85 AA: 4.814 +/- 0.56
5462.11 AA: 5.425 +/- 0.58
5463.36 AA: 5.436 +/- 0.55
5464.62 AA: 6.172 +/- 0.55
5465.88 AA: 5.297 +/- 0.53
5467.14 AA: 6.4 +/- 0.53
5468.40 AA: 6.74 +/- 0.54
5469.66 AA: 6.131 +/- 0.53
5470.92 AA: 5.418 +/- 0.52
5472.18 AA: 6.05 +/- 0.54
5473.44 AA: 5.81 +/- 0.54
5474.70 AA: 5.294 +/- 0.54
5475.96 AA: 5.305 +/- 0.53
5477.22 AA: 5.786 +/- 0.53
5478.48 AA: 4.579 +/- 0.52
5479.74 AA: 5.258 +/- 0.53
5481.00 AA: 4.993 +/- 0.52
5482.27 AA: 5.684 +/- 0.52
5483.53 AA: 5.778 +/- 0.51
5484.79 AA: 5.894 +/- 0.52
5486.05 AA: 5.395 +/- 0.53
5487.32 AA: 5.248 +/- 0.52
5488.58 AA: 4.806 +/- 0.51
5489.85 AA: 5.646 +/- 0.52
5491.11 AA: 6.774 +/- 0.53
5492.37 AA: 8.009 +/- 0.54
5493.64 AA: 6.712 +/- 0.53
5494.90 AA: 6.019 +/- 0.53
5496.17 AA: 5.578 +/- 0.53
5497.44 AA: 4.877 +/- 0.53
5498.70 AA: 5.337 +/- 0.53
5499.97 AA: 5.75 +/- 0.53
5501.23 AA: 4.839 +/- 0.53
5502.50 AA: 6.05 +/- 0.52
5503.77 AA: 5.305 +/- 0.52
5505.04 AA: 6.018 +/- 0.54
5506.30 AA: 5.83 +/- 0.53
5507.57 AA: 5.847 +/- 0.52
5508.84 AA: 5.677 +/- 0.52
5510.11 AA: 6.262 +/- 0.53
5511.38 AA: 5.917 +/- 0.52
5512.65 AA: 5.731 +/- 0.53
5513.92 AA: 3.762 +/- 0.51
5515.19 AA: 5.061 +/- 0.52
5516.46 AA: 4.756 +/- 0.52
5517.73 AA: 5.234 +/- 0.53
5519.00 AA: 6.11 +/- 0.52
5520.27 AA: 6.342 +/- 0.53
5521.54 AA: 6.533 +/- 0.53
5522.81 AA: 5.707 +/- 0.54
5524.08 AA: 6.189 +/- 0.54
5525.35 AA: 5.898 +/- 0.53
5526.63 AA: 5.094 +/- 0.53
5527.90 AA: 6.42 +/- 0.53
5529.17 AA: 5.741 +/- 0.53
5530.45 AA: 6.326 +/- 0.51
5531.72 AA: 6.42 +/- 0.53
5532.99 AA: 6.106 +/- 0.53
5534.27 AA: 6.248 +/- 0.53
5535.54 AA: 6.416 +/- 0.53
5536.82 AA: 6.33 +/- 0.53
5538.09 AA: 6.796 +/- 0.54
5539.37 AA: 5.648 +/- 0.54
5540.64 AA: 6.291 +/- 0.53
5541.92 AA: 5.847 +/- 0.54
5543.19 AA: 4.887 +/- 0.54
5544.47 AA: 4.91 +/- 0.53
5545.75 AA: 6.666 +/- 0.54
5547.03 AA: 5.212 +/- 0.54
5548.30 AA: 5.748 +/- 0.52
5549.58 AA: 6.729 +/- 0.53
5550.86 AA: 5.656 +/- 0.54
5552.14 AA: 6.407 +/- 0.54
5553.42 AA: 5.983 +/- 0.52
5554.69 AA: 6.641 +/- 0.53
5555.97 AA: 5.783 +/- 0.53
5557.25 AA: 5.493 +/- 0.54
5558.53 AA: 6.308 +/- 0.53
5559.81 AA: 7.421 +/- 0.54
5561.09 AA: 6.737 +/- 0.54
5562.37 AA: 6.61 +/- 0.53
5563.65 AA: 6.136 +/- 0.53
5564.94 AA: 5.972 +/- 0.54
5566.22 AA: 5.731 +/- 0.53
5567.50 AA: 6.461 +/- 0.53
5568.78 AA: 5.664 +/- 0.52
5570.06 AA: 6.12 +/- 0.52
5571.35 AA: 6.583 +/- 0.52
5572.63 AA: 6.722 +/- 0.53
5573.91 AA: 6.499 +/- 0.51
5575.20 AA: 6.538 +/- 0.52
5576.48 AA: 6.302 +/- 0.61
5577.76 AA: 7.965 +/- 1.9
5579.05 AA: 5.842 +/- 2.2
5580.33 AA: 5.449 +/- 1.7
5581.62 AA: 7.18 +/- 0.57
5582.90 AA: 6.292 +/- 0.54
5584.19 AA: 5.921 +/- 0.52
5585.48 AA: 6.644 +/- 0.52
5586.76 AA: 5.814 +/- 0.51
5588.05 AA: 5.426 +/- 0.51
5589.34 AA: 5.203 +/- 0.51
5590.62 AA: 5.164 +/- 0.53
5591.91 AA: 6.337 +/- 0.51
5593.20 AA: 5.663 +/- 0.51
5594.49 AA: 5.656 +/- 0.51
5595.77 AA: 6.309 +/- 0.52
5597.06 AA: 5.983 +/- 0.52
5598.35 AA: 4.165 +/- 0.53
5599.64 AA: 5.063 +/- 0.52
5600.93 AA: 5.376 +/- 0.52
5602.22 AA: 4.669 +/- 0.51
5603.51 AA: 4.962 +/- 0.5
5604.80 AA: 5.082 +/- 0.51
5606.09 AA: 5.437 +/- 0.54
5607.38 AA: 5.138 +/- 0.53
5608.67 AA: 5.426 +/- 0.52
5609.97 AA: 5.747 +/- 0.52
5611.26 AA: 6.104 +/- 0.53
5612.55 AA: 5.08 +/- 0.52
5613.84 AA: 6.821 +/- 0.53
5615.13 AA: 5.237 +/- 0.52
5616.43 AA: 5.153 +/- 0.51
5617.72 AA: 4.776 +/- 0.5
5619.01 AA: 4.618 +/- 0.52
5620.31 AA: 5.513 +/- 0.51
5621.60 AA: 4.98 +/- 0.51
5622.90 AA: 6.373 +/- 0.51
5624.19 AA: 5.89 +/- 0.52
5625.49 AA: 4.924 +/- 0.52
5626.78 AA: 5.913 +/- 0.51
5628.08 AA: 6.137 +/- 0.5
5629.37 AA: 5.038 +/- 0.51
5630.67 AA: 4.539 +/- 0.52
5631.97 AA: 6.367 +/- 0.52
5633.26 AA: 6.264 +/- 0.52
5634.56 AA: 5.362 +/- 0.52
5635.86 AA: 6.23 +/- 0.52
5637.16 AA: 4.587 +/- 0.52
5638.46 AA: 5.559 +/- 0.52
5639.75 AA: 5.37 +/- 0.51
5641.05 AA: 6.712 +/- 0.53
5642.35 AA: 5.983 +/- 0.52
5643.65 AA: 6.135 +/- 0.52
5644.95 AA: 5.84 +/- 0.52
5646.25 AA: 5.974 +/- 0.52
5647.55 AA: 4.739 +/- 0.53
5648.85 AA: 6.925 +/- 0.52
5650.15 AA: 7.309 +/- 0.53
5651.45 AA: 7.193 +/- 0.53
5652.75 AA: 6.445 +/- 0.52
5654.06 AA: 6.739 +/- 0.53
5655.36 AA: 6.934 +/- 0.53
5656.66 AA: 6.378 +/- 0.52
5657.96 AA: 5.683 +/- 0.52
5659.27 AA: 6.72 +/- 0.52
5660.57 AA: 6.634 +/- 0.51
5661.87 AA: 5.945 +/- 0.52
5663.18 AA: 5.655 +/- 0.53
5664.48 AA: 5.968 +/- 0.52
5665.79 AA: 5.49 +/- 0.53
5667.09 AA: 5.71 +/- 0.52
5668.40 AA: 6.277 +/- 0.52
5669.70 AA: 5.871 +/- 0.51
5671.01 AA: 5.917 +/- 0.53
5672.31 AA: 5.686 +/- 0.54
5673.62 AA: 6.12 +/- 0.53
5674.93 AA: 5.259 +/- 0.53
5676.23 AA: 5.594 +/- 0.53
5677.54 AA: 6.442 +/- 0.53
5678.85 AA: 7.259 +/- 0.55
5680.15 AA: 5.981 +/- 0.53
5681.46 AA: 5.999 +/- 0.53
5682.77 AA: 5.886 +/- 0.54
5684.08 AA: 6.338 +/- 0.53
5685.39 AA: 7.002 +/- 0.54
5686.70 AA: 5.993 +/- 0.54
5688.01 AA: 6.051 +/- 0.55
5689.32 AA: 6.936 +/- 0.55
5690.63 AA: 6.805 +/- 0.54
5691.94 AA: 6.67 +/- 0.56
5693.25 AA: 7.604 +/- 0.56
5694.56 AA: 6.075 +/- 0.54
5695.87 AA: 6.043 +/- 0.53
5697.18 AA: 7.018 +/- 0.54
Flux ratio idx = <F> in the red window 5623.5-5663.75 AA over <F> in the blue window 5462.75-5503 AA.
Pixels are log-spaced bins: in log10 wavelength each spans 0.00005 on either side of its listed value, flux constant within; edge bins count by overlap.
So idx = 1.1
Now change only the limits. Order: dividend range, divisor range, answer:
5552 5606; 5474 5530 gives 1.06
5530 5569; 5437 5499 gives 1.04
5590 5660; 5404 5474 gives 0.92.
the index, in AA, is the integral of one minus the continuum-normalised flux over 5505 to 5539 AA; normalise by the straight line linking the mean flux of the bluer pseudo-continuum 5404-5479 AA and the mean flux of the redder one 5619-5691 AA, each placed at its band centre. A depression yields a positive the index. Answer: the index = 1.3 AA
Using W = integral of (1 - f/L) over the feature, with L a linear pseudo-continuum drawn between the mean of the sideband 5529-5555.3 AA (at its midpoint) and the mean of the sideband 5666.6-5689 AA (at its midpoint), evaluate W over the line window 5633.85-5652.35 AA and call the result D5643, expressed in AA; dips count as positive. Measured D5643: 0.3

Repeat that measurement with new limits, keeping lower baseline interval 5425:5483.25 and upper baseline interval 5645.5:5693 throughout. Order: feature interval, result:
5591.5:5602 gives 1.1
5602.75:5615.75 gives 1.4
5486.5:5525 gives 2.0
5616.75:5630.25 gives 1.7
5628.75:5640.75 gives 1.3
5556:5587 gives -1.1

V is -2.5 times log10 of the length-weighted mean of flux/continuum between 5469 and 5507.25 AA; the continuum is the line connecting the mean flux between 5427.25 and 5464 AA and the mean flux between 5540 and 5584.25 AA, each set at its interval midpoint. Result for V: 0.08 mag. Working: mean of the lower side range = 6.07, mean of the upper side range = 6.2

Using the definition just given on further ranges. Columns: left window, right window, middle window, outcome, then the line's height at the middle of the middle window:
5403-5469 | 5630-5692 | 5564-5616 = 0.06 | 6.16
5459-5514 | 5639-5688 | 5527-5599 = -0.04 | 5.9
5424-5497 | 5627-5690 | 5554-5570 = -0.04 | 6.02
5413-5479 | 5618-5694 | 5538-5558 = 0.04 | 6.11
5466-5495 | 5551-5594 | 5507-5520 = 0.09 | 5.95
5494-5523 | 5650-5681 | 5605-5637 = 0.09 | 6.03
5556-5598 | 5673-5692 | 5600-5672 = 0.08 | 6.23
